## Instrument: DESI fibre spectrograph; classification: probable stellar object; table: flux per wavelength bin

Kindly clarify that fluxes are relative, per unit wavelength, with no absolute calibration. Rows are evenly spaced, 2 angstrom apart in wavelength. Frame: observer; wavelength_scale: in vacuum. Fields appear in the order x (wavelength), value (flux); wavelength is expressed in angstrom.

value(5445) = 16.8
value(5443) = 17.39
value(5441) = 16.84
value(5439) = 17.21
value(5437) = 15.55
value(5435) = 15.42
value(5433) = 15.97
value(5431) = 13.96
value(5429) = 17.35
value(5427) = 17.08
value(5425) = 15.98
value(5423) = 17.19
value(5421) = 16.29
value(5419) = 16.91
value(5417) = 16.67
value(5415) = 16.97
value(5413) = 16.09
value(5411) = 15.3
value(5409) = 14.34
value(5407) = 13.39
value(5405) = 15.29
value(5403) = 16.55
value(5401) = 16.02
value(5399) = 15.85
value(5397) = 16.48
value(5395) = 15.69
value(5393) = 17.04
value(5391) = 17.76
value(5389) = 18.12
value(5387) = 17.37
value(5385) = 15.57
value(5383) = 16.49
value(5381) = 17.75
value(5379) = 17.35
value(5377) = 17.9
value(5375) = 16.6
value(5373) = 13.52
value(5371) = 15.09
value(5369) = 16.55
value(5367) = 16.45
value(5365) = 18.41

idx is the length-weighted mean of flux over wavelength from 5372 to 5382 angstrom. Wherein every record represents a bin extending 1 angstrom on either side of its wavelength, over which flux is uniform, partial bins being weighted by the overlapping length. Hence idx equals 16.6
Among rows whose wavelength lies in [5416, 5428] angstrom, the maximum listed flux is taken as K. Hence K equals 17.19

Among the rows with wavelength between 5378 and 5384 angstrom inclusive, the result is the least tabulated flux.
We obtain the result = 16.49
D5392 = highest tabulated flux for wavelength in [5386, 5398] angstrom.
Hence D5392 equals 18.12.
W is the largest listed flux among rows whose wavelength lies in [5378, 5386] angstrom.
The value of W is 17.75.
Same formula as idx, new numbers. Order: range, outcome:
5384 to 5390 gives 17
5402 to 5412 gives 15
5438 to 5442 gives 17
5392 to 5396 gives 16.4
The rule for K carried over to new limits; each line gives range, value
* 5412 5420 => 16.97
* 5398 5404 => 16.55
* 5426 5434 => 17.35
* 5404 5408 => 15.29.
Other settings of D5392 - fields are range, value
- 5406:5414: 16.09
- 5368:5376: 16.6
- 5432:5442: 17.21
